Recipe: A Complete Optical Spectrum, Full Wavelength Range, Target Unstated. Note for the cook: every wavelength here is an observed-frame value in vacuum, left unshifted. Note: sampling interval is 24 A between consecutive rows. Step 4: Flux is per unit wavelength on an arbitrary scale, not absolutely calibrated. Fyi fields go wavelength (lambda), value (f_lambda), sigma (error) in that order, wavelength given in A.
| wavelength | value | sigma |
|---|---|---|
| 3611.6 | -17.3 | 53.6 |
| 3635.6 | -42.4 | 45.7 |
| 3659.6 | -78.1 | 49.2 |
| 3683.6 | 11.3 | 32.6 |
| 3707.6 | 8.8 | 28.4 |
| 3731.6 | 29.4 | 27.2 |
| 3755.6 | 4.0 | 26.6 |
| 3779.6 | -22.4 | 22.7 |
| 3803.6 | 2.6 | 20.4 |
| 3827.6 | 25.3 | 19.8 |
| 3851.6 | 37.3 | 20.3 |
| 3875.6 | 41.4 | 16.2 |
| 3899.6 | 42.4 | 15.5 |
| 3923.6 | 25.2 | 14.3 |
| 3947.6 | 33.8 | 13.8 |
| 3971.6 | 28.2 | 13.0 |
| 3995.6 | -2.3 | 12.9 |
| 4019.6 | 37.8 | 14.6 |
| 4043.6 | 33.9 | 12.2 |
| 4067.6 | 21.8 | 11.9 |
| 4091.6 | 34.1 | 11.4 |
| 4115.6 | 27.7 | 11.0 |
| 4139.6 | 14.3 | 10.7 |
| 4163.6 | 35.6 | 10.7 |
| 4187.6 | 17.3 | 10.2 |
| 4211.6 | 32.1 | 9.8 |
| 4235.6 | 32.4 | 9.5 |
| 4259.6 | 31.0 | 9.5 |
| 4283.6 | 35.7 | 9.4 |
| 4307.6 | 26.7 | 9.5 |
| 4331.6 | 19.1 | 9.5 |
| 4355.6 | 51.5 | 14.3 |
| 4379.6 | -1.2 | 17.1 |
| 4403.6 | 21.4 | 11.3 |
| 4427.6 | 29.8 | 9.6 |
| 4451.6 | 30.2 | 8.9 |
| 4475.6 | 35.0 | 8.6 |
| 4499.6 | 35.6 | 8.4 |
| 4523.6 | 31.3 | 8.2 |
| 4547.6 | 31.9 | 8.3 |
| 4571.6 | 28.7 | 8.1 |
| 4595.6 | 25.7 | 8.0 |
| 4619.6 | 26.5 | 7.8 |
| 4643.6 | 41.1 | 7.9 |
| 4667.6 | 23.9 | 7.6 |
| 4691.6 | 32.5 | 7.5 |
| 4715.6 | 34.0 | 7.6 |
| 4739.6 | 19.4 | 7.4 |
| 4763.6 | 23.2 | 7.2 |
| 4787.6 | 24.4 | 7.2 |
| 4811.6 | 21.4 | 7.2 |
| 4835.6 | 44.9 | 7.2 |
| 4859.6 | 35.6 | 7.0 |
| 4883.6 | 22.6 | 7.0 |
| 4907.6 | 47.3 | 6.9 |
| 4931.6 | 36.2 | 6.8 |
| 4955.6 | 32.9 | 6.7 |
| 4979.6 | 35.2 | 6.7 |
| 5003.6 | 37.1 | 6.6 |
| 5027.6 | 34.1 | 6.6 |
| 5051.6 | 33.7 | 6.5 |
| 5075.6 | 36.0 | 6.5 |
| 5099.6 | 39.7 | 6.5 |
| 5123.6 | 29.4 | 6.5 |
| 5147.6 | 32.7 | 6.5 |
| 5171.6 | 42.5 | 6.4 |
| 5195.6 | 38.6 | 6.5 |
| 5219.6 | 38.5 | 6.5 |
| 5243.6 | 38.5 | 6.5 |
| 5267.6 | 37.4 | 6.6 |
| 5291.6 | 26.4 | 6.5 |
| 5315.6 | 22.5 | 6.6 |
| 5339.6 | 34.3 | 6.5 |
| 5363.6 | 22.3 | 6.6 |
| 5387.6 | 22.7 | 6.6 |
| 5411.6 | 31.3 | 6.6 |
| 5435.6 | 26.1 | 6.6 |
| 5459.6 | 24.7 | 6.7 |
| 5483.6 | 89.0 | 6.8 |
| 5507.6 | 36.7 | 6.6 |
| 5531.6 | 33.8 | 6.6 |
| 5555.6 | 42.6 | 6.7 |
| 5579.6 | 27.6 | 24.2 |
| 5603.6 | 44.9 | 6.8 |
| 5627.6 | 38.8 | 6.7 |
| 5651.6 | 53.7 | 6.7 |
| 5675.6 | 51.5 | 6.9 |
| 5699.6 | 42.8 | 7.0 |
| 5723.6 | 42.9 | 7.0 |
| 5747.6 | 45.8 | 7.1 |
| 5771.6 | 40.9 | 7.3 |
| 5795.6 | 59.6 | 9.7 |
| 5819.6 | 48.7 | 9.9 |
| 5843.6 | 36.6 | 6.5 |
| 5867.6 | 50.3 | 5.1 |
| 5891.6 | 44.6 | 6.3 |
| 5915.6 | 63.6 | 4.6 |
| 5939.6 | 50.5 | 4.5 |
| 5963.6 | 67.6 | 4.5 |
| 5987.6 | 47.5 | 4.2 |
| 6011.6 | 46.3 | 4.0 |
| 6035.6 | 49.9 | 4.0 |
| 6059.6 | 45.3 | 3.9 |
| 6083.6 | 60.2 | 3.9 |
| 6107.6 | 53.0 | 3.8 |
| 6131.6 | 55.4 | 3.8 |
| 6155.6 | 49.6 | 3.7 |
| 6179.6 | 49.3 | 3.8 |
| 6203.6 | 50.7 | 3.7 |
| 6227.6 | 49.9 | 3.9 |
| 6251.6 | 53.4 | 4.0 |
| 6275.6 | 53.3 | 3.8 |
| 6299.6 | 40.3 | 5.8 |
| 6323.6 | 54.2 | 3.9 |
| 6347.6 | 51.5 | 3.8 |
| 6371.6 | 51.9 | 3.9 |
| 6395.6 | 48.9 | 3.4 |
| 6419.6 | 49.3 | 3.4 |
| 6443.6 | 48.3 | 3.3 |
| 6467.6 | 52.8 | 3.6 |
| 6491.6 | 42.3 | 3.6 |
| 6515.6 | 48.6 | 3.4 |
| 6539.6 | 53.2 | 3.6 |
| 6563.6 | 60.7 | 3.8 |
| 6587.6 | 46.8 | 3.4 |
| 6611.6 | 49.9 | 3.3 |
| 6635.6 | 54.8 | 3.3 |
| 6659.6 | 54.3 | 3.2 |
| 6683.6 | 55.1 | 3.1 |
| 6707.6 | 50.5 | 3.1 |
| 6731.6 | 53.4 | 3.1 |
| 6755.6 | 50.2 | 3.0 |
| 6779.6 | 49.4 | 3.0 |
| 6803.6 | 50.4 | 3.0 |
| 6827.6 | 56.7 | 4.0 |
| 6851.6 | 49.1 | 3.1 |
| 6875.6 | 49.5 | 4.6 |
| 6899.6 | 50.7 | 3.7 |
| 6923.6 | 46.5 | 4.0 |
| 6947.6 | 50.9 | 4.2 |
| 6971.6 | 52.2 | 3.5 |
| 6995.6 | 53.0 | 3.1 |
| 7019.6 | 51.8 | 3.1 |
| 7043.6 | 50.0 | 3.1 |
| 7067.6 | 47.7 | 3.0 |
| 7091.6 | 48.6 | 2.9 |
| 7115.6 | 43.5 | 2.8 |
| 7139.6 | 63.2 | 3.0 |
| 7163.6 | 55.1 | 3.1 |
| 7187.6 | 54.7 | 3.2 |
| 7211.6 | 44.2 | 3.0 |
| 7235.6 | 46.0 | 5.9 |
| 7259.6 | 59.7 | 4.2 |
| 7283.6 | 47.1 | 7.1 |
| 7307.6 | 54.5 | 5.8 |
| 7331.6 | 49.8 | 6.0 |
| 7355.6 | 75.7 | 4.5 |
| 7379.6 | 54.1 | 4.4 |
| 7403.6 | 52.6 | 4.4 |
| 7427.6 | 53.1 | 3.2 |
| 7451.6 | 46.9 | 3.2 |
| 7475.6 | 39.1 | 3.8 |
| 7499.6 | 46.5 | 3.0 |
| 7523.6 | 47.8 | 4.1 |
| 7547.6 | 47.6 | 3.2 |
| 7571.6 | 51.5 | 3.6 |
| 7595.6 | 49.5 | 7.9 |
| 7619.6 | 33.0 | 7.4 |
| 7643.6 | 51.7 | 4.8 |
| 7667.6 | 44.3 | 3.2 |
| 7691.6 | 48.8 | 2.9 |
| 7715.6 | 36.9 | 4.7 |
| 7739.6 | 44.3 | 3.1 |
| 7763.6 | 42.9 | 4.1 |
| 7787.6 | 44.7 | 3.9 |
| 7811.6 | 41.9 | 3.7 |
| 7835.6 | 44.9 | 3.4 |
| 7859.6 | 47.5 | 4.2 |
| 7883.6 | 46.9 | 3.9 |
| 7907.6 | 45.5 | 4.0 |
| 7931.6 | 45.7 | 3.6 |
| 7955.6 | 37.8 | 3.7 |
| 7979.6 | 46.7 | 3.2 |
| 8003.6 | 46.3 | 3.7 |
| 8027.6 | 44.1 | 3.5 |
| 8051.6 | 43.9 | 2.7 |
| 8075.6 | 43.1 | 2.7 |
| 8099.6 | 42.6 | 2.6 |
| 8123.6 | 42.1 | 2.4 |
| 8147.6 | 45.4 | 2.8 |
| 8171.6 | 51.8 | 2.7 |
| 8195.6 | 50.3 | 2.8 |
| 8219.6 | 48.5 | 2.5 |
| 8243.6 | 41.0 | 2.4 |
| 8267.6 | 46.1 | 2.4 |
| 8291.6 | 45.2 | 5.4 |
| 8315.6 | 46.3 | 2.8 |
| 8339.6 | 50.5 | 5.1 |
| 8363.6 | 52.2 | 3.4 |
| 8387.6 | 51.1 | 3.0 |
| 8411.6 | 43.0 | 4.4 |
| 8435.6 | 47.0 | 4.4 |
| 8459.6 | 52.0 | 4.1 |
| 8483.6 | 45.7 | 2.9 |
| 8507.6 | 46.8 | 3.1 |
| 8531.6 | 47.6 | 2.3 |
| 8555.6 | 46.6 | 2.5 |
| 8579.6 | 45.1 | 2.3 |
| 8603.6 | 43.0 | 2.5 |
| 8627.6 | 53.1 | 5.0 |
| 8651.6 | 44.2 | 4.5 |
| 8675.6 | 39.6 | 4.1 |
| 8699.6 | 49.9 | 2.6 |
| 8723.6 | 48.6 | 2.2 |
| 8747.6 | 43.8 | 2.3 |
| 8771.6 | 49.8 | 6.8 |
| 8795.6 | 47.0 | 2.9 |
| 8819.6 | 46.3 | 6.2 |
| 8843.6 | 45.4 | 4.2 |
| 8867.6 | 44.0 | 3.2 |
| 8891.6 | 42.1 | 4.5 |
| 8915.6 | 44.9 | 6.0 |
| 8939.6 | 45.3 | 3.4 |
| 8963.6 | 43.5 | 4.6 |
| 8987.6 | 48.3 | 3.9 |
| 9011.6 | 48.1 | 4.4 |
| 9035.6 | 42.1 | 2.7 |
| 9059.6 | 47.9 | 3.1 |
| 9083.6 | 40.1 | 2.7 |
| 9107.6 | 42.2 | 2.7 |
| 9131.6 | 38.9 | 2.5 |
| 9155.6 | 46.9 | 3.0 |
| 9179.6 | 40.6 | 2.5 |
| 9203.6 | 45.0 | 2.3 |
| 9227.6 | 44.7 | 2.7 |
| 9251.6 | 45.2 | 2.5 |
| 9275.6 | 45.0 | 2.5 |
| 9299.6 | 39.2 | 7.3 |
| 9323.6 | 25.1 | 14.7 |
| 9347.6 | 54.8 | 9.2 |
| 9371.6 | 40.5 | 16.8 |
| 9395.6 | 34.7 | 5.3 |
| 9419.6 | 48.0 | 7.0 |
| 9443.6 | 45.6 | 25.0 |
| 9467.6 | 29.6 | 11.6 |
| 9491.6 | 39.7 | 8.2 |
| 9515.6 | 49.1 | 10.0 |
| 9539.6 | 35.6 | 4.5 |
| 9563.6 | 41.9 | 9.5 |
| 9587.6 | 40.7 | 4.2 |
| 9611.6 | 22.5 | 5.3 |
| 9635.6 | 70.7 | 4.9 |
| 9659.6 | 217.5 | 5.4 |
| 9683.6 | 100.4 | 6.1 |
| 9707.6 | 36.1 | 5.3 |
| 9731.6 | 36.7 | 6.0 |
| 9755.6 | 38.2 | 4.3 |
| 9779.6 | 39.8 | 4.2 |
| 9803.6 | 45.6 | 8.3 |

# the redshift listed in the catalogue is 0.470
